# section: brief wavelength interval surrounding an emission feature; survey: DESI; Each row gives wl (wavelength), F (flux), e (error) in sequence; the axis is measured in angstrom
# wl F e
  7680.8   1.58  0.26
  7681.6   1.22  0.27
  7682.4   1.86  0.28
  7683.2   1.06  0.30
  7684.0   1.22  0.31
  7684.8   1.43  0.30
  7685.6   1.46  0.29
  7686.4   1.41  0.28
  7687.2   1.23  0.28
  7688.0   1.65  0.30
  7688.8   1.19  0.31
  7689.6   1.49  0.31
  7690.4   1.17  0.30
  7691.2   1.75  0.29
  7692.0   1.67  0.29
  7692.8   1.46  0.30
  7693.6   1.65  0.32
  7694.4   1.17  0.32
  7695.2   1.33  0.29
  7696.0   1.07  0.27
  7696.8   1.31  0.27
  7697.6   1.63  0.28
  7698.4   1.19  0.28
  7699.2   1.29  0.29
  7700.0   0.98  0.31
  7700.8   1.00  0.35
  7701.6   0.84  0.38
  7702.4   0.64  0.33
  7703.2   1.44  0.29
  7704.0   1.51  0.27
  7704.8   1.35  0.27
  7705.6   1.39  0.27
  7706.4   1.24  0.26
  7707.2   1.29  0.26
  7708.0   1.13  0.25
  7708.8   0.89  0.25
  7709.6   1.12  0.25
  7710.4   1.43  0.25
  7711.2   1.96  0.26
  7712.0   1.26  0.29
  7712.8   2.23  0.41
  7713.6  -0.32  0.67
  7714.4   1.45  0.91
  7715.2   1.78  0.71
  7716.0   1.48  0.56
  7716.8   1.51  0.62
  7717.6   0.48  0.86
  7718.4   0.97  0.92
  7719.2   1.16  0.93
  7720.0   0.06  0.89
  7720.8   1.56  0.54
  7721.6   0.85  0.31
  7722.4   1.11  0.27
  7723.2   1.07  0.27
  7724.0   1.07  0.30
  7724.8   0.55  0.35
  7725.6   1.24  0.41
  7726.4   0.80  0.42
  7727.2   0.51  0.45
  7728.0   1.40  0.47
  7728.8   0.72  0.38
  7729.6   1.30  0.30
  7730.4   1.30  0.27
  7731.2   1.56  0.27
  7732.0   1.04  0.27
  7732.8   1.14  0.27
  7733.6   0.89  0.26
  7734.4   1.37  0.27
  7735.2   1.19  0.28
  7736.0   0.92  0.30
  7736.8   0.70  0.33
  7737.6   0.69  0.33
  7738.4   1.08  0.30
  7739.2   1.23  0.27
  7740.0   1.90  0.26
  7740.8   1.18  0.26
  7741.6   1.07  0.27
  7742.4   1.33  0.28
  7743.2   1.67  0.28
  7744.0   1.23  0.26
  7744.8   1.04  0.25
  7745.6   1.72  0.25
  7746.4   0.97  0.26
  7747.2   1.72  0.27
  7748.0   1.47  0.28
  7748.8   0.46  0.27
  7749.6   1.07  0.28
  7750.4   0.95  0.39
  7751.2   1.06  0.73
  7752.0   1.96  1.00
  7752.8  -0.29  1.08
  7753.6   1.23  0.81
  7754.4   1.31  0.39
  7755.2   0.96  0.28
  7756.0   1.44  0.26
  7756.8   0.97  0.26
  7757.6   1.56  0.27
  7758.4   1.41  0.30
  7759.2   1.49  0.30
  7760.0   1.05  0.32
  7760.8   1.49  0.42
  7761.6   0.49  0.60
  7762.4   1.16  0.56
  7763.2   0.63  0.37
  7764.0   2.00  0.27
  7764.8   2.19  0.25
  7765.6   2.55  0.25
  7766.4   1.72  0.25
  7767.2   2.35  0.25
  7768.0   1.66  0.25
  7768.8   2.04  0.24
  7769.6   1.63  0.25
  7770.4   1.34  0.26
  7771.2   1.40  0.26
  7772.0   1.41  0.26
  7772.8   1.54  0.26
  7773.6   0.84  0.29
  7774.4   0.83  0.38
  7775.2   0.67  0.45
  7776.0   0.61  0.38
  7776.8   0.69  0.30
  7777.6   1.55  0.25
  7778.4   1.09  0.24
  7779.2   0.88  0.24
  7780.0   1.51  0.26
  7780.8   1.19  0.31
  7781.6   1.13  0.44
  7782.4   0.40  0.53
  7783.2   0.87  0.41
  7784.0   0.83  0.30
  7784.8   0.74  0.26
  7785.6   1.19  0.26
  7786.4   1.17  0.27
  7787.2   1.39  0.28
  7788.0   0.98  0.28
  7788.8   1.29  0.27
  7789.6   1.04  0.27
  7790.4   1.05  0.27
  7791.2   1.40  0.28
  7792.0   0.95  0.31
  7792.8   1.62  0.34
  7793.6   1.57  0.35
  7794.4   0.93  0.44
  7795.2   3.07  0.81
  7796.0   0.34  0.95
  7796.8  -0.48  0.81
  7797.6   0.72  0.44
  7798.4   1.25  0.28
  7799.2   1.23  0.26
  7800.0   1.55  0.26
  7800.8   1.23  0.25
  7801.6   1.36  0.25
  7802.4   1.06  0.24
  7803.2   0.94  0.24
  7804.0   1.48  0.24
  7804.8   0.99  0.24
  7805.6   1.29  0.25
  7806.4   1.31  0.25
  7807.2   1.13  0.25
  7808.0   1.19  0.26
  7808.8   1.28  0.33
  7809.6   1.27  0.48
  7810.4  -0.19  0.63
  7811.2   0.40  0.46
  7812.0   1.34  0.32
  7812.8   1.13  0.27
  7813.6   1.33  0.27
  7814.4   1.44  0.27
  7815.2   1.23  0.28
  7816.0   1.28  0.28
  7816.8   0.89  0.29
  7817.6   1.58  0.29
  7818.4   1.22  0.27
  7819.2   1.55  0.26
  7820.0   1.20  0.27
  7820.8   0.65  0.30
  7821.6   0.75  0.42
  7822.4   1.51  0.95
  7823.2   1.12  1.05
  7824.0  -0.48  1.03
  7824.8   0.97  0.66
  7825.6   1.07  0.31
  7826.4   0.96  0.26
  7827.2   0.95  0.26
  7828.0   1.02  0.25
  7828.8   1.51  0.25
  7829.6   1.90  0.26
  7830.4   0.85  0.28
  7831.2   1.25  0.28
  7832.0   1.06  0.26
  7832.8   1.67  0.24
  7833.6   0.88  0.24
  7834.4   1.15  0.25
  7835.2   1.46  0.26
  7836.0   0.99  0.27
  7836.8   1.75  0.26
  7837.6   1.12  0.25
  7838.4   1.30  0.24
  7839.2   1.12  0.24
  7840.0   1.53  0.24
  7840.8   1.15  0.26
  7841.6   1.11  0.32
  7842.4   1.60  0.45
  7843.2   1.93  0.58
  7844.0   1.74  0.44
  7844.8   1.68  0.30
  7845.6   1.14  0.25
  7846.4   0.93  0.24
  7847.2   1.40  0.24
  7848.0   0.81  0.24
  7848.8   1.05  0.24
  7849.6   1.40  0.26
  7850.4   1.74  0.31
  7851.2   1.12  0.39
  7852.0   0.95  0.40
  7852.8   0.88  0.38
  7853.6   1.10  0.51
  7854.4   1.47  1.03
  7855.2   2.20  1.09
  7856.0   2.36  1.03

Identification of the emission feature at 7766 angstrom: [O III]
